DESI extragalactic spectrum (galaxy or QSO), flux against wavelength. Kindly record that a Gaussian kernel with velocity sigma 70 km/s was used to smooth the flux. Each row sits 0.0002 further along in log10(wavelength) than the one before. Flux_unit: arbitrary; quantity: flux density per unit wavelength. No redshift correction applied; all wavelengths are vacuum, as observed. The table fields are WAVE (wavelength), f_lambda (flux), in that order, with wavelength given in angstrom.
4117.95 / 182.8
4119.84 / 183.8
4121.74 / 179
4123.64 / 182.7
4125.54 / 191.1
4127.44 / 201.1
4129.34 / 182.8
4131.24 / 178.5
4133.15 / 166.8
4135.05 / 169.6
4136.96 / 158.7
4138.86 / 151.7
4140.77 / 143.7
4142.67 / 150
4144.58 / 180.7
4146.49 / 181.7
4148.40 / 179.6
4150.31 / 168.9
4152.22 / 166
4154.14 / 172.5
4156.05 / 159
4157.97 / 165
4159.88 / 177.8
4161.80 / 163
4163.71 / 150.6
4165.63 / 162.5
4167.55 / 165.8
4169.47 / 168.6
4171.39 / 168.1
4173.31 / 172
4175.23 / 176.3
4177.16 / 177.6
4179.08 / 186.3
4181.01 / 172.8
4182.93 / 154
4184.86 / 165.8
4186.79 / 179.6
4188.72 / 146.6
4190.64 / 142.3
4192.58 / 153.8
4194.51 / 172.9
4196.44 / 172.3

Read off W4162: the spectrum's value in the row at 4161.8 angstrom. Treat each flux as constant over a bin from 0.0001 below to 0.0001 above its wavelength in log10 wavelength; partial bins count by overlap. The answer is 163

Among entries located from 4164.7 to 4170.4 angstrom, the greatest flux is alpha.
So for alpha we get 168.6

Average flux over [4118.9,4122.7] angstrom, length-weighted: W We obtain 181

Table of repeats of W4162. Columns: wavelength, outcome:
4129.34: 182.8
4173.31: 172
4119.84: 183.8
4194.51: 172.9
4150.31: 168.9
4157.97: 165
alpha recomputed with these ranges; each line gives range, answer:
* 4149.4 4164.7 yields 177.8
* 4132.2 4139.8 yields 169.6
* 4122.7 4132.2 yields 201.1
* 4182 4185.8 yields 165.8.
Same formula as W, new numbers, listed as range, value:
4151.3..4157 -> 166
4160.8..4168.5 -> 161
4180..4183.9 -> 164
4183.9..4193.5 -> 158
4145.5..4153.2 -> 174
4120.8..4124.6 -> 181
